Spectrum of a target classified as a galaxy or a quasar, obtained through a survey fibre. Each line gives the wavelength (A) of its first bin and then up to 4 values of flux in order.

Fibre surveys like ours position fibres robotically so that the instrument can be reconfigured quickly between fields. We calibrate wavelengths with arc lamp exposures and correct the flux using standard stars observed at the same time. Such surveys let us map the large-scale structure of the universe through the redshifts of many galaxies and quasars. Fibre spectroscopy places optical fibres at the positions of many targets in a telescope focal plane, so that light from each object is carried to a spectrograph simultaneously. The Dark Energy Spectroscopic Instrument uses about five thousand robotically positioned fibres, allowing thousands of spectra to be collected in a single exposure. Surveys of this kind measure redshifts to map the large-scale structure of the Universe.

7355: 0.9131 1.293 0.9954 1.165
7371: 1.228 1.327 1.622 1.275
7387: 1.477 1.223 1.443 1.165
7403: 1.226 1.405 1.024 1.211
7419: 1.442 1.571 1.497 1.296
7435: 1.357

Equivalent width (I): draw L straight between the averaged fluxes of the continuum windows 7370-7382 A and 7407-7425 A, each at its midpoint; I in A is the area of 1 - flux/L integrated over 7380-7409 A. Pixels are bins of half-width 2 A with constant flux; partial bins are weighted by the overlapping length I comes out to 0.8 A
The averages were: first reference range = 1.4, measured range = 1.33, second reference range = 1.32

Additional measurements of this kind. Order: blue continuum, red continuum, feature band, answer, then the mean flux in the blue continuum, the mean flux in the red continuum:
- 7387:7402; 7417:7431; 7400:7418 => 2.06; 1.3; 1.47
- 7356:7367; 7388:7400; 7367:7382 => -1.94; 1.13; 1.3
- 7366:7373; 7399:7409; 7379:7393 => -1.43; 1.2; 1.29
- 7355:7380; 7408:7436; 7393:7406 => 0.09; 1.23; 1.34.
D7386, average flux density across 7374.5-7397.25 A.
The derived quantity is 1.4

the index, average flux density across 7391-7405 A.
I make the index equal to 1.27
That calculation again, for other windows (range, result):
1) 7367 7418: 1.3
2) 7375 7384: 1.44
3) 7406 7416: 1.19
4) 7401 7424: 1.3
